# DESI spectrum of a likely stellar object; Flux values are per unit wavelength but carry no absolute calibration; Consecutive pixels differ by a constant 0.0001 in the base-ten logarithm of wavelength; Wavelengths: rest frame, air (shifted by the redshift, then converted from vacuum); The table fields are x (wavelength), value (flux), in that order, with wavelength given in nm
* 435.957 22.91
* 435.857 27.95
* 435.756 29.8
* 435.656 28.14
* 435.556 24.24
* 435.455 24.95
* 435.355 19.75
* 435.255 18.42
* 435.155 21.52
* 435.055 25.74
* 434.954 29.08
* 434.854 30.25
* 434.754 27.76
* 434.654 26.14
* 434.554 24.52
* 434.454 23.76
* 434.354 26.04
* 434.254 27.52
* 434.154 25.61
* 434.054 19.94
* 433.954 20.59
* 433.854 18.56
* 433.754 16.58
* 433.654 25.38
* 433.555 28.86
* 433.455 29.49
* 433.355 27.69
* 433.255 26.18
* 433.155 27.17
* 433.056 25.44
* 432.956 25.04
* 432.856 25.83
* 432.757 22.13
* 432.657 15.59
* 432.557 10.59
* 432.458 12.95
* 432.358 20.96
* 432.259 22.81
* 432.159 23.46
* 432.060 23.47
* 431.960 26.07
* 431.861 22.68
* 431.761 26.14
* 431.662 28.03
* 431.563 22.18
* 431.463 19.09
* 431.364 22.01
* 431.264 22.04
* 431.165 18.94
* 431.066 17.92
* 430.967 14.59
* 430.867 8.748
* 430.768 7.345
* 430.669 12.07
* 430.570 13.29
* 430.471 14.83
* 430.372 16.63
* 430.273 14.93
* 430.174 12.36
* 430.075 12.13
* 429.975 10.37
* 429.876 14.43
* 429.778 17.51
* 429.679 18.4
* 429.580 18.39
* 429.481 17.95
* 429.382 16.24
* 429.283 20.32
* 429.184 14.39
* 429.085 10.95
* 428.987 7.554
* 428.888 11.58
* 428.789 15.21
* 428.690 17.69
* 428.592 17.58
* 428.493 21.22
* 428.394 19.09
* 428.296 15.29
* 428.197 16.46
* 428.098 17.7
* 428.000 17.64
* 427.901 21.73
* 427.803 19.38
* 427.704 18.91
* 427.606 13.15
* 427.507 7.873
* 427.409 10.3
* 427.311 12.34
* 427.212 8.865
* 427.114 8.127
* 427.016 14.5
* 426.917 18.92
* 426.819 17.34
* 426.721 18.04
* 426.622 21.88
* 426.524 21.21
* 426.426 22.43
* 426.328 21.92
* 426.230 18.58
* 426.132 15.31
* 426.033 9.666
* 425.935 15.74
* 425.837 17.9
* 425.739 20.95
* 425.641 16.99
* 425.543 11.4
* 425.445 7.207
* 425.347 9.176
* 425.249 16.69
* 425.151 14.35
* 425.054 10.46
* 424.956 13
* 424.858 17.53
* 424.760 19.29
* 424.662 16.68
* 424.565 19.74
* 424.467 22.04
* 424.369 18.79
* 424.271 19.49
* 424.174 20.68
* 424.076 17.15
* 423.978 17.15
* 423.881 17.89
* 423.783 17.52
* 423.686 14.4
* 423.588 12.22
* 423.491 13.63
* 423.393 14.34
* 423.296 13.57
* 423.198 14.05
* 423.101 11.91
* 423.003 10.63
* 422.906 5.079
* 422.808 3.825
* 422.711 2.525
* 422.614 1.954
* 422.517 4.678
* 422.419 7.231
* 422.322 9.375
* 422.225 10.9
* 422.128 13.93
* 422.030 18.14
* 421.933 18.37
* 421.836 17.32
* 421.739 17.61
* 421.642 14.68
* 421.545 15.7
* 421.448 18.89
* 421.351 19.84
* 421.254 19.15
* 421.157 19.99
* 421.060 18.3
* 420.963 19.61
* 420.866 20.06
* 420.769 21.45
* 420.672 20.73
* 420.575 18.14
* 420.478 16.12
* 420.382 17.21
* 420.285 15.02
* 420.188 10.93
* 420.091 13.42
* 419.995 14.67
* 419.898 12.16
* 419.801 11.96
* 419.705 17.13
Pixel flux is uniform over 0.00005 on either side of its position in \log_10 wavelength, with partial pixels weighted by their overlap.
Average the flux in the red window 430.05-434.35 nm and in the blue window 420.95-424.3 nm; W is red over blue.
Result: 1.5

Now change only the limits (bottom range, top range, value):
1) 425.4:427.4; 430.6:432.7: 1.19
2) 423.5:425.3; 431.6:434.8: 1.39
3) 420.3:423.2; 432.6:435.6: 1.70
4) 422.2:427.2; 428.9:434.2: 1.32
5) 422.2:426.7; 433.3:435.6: 1.70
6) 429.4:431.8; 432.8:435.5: 1.49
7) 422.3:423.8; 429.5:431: 1.43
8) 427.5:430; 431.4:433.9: 1.41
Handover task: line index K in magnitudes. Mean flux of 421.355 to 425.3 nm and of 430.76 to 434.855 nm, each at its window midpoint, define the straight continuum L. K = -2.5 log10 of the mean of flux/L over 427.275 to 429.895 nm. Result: 0.17 mag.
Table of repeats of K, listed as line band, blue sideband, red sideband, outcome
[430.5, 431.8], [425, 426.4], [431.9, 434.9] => 0.19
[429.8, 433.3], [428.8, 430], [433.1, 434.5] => 0.06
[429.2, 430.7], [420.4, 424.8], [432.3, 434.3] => 0.30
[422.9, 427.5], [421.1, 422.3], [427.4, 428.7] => 0.09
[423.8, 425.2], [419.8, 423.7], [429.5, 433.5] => -0.13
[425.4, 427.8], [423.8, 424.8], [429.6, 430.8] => 0.10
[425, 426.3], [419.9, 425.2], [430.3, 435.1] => 0.19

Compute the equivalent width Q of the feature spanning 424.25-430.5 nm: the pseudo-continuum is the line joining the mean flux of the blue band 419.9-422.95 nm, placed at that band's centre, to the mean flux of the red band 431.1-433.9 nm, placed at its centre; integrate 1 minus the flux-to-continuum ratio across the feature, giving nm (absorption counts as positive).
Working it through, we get 0.95 nm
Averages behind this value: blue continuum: 14.3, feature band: 15.8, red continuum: 22.7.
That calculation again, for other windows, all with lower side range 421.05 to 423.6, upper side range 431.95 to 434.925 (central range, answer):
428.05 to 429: 0.13 nm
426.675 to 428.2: 0.24 nm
